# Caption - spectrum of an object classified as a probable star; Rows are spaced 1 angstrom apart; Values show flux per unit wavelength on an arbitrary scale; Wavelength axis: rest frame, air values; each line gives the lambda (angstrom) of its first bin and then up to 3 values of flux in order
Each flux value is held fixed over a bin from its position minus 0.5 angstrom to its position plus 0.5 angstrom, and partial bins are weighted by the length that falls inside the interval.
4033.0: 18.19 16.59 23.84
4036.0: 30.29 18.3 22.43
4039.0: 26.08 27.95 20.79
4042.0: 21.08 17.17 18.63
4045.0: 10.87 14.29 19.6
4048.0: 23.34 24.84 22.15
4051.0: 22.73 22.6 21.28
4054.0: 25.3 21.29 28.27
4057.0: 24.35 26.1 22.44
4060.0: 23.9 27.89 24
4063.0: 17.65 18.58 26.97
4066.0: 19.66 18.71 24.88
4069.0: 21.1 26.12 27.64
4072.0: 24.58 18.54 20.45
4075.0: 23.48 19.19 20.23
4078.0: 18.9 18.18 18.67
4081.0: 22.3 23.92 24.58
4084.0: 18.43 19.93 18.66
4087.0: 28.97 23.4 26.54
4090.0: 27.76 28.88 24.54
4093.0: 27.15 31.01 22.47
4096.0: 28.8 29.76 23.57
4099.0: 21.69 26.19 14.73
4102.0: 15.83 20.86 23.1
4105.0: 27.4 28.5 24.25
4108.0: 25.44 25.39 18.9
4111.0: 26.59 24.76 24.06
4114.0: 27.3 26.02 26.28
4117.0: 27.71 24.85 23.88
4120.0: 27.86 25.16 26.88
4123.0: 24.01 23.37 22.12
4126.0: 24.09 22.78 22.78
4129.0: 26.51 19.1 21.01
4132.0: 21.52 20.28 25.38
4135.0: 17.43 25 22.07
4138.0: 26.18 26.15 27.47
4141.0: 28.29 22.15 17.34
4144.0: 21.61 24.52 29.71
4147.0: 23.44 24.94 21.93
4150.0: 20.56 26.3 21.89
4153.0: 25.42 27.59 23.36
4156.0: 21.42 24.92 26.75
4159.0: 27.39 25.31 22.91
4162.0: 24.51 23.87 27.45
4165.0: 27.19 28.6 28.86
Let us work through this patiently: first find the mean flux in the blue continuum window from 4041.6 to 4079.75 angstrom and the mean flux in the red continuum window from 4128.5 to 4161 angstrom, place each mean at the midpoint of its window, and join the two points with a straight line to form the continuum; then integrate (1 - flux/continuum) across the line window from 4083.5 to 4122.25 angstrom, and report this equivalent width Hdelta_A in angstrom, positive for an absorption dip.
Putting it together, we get -3.2 angstrom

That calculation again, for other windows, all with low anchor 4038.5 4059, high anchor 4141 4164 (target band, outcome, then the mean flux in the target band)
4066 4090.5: 0.36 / 22.2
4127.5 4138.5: 0.59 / 22.5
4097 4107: 0.09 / 22.9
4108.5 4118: -0.76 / 25.2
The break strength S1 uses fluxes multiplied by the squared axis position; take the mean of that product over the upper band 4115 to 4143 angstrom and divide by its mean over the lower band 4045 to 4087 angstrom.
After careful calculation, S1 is 1.1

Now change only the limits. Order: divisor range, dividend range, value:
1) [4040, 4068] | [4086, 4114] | 1.16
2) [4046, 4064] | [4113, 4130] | 1.12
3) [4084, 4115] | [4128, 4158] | 0.99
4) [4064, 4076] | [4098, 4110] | 1.03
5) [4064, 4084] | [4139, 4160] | 1.16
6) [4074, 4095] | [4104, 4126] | 1.10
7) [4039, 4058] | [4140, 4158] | 1.16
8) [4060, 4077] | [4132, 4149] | 1.10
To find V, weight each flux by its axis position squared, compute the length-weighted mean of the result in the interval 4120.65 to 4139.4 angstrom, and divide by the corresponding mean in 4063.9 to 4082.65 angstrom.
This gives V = 1.10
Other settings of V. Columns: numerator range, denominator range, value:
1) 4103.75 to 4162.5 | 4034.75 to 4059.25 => 1.14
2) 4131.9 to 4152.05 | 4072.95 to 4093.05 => 1.08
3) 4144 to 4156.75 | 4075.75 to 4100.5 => 1.05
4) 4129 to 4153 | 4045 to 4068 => 1.09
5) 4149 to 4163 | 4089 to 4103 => 1.02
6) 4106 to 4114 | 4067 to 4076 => 1.10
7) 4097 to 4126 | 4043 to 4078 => 1.13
